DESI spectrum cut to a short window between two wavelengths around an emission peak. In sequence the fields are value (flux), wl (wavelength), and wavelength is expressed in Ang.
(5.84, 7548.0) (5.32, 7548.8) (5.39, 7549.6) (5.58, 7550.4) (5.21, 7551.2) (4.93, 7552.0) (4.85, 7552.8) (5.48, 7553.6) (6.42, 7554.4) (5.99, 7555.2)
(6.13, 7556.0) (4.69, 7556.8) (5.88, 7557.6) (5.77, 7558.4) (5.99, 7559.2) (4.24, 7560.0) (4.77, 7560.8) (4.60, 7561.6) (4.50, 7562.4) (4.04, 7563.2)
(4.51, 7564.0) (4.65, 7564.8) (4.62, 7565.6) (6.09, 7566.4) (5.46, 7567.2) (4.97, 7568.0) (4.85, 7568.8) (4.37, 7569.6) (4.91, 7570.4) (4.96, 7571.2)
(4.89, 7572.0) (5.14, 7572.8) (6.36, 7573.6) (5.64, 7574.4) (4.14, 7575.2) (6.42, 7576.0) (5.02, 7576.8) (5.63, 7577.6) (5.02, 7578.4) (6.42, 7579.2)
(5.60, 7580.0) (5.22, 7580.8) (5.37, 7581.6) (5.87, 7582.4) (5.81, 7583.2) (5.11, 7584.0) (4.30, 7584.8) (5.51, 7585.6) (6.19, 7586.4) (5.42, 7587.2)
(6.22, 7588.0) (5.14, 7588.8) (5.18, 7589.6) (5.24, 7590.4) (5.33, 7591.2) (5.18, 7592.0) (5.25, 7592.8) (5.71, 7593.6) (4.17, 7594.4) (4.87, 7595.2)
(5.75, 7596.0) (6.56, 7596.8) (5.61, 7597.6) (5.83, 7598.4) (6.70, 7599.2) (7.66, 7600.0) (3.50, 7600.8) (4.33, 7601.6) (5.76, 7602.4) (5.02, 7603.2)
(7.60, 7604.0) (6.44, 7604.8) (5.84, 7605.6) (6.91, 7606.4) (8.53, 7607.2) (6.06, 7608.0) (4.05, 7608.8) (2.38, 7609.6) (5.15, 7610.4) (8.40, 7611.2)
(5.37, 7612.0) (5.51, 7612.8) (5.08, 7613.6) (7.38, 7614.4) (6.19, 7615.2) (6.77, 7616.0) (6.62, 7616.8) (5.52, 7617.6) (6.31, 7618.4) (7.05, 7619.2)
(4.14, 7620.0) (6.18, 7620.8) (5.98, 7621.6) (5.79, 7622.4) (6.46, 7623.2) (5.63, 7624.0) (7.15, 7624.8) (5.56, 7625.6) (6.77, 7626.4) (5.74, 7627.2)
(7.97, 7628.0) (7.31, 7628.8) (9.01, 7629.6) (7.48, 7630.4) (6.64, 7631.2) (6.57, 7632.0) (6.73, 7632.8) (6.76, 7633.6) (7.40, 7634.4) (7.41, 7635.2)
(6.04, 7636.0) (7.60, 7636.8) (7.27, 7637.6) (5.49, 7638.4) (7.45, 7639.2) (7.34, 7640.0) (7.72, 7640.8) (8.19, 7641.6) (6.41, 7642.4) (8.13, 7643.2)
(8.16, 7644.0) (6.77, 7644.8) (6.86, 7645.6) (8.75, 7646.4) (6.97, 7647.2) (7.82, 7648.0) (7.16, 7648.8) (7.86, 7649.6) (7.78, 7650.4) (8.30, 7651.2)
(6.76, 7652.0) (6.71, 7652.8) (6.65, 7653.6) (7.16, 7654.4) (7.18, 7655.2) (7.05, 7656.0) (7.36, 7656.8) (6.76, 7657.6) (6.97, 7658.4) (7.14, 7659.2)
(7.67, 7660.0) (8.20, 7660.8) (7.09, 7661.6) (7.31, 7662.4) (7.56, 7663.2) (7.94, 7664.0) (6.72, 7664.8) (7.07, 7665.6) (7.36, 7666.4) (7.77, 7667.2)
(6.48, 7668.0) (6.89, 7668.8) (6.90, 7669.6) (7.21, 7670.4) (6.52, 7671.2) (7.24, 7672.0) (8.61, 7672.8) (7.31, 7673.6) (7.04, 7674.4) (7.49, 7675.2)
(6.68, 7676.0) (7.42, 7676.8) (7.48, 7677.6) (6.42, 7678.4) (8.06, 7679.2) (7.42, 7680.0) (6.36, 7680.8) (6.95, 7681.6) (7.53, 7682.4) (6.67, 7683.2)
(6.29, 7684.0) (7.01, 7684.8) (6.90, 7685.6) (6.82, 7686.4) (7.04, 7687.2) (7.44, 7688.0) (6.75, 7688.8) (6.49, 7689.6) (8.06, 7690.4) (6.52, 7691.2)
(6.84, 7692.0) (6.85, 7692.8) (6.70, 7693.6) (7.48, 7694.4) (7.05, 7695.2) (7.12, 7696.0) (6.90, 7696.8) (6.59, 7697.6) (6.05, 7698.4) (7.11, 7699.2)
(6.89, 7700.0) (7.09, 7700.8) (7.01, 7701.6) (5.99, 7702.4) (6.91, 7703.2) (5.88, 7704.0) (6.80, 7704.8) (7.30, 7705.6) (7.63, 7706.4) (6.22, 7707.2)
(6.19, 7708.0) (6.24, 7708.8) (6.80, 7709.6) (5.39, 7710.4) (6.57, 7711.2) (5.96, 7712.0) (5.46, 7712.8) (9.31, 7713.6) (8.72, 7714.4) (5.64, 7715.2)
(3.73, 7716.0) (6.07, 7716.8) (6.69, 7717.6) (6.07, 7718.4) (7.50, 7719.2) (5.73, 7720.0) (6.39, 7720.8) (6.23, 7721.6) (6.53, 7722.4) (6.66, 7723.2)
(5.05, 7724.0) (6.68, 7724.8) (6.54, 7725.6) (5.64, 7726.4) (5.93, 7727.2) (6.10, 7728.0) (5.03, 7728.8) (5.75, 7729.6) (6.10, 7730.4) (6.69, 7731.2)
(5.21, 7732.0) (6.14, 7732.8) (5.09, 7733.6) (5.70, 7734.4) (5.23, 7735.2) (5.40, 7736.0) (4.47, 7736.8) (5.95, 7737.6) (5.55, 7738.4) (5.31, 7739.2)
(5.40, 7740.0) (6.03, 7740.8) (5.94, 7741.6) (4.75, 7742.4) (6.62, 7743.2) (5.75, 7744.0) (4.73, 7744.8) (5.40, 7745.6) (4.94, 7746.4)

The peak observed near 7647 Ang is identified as Mg II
